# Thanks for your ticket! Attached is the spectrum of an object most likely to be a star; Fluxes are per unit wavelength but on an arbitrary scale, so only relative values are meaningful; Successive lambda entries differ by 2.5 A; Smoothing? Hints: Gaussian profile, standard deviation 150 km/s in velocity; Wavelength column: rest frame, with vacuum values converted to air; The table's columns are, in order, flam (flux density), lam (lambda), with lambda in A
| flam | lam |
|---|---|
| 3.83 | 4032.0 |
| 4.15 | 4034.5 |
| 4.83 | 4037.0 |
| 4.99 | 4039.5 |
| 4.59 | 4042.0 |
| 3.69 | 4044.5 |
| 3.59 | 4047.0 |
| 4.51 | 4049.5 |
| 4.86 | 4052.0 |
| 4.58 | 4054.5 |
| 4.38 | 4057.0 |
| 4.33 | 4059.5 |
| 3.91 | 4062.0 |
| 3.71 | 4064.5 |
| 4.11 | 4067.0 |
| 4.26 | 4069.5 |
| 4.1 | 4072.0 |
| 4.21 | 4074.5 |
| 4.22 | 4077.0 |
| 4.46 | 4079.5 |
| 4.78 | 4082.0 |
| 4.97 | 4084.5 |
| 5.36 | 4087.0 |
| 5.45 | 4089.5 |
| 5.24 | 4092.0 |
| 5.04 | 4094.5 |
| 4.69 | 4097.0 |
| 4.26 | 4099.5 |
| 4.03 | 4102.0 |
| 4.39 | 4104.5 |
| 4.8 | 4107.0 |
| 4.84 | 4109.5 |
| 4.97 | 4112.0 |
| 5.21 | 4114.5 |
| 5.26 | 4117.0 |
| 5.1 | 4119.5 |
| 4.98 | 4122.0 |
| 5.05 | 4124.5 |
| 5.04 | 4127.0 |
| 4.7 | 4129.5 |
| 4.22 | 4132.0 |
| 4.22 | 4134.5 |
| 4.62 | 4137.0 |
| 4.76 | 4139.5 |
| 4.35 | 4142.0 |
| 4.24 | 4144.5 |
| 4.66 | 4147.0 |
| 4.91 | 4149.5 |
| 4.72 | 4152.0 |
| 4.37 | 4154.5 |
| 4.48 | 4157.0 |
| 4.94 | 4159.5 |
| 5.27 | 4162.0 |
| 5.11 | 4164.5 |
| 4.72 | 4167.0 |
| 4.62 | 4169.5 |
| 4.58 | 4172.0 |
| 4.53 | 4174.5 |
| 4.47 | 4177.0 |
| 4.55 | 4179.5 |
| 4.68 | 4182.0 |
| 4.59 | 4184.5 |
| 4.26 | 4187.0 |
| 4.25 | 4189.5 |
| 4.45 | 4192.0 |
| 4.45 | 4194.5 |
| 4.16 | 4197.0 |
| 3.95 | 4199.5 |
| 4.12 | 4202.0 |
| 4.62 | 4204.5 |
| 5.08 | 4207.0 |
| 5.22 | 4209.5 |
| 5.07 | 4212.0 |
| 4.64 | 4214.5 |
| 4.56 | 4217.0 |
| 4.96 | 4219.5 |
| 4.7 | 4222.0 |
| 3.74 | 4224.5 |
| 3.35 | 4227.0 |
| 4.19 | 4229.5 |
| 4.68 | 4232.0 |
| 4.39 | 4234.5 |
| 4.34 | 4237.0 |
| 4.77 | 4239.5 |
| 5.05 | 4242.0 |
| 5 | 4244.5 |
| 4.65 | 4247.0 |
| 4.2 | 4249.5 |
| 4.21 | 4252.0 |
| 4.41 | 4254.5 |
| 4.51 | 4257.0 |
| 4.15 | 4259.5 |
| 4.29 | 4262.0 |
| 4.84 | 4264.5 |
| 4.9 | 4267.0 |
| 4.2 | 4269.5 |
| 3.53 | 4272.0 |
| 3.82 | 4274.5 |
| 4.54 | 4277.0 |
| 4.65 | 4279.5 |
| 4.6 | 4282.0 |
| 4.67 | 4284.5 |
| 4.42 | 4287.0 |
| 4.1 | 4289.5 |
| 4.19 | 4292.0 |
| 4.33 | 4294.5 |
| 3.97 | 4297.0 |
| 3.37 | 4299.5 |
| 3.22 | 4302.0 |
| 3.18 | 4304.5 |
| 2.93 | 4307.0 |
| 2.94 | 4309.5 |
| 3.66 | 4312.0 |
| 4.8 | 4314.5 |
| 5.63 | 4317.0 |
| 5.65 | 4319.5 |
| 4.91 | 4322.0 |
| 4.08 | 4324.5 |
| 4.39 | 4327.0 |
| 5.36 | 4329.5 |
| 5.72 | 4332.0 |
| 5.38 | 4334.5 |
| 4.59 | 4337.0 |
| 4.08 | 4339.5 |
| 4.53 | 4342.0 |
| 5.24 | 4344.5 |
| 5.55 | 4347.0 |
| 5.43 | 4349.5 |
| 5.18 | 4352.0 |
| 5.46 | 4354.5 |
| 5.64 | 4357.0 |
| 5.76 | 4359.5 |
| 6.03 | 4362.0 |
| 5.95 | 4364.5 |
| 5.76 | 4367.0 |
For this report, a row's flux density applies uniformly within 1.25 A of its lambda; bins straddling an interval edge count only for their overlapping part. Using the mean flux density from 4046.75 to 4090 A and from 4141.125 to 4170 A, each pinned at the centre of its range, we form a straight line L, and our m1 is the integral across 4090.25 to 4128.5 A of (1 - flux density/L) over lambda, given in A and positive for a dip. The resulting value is -2.5 A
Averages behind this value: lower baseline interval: 4.43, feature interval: 4.87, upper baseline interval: 4.71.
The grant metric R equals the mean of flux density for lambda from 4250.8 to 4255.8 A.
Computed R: 4.31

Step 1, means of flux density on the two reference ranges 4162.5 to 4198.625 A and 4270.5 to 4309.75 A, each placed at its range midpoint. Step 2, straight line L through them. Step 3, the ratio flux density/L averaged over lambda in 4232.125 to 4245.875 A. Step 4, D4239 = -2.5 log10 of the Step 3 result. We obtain -0.12 mag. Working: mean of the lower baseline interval 4.54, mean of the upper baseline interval 3.93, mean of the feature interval 4.71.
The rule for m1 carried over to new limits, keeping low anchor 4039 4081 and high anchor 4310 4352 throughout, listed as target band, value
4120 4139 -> -1.2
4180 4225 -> 0.6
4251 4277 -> 2.5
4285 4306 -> 4.2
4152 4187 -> -1.2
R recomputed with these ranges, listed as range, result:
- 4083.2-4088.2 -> 5.16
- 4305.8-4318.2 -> 3.99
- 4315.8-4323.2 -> 5.4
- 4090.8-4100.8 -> 4.8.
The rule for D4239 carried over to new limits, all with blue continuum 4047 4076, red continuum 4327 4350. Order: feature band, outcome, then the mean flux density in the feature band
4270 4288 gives 0.133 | 4.31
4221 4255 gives 0.084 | 4.4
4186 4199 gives 0.080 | 4.29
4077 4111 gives -0.105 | 4.77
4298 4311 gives 0.489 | 3.15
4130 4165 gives -0.032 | 4.62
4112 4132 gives -0.133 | 4.99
